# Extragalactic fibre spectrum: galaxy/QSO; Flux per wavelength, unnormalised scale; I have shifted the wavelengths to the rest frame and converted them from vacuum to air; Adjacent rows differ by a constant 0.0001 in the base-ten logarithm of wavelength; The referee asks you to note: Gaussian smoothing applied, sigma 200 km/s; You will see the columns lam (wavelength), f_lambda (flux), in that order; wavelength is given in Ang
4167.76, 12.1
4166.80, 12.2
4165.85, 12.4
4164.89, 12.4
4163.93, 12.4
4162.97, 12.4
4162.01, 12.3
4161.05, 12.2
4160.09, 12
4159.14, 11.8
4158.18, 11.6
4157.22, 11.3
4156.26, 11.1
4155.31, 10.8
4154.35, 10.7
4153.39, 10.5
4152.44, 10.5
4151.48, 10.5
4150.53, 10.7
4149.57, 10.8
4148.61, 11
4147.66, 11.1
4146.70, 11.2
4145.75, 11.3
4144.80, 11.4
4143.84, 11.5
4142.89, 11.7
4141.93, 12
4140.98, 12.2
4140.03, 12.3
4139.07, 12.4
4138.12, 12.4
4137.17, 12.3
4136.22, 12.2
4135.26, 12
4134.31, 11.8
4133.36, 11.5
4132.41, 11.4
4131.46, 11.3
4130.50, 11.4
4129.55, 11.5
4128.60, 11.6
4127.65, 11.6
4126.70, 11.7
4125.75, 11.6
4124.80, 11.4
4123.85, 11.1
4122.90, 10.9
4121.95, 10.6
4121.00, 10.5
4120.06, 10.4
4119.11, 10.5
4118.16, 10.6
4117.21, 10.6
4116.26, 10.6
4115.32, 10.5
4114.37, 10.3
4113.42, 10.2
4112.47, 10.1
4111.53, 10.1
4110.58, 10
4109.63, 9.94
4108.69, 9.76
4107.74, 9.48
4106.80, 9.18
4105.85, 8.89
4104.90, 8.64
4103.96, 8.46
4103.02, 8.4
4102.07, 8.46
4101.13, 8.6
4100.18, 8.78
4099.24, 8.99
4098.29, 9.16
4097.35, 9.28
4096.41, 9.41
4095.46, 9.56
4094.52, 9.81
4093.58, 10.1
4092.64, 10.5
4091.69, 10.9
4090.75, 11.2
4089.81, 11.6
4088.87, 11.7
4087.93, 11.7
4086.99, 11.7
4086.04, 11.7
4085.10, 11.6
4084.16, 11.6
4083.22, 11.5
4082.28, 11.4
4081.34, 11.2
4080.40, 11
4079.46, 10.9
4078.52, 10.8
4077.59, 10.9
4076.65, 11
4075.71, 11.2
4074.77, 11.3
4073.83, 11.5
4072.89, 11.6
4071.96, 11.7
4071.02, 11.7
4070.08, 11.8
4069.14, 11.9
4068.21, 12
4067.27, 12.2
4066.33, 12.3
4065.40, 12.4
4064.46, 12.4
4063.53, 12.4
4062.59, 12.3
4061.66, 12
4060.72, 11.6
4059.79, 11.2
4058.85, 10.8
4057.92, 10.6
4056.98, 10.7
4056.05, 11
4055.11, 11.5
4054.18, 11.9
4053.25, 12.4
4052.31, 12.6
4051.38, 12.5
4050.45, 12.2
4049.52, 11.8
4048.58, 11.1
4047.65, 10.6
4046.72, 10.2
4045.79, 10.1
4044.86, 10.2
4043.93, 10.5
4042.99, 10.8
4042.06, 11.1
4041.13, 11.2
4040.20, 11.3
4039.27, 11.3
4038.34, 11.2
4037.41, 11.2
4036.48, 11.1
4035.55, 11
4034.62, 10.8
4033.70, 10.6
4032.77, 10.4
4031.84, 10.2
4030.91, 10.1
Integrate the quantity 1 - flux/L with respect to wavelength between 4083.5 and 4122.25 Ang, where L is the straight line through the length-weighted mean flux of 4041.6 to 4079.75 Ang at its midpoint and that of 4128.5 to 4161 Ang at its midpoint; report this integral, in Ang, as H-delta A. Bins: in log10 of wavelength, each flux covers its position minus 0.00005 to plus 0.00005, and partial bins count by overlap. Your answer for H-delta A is 4.60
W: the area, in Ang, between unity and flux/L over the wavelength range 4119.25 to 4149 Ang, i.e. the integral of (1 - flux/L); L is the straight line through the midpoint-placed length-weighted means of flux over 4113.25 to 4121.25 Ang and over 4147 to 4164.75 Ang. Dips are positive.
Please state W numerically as -1.82 Ang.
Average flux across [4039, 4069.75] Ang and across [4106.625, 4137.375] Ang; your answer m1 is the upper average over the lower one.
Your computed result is 0.95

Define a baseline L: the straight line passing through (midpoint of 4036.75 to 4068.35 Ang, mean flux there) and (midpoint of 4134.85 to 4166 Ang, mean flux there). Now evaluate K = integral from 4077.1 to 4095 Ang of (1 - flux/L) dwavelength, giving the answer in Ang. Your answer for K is 0.6 Ang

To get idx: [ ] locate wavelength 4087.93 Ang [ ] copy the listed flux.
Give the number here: 11.7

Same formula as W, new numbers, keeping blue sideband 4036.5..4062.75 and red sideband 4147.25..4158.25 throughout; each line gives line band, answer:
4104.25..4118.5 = 1.4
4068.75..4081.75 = -0.2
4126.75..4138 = -0.8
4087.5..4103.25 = 1.7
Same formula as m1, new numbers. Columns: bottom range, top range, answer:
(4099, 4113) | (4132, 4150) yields 1.27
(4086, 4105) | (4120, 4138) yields 1.15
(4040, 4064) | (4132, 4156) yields 1.01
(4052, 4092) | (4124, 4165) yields 1.00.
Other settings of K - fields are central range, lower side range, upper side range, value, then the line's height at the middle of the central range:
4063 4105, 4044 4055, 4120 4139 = 2.22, 11.4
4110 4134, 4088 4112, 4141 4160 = -1.28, 10.3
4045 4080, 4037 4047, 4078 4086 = -1.47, 11.1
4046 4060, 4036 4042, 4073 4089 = -0.17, 11.2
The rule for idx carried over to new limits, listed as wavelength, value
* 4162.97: 12.4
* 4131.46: 11.3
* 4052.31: 12.6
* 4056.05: 11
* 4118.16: 10.6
